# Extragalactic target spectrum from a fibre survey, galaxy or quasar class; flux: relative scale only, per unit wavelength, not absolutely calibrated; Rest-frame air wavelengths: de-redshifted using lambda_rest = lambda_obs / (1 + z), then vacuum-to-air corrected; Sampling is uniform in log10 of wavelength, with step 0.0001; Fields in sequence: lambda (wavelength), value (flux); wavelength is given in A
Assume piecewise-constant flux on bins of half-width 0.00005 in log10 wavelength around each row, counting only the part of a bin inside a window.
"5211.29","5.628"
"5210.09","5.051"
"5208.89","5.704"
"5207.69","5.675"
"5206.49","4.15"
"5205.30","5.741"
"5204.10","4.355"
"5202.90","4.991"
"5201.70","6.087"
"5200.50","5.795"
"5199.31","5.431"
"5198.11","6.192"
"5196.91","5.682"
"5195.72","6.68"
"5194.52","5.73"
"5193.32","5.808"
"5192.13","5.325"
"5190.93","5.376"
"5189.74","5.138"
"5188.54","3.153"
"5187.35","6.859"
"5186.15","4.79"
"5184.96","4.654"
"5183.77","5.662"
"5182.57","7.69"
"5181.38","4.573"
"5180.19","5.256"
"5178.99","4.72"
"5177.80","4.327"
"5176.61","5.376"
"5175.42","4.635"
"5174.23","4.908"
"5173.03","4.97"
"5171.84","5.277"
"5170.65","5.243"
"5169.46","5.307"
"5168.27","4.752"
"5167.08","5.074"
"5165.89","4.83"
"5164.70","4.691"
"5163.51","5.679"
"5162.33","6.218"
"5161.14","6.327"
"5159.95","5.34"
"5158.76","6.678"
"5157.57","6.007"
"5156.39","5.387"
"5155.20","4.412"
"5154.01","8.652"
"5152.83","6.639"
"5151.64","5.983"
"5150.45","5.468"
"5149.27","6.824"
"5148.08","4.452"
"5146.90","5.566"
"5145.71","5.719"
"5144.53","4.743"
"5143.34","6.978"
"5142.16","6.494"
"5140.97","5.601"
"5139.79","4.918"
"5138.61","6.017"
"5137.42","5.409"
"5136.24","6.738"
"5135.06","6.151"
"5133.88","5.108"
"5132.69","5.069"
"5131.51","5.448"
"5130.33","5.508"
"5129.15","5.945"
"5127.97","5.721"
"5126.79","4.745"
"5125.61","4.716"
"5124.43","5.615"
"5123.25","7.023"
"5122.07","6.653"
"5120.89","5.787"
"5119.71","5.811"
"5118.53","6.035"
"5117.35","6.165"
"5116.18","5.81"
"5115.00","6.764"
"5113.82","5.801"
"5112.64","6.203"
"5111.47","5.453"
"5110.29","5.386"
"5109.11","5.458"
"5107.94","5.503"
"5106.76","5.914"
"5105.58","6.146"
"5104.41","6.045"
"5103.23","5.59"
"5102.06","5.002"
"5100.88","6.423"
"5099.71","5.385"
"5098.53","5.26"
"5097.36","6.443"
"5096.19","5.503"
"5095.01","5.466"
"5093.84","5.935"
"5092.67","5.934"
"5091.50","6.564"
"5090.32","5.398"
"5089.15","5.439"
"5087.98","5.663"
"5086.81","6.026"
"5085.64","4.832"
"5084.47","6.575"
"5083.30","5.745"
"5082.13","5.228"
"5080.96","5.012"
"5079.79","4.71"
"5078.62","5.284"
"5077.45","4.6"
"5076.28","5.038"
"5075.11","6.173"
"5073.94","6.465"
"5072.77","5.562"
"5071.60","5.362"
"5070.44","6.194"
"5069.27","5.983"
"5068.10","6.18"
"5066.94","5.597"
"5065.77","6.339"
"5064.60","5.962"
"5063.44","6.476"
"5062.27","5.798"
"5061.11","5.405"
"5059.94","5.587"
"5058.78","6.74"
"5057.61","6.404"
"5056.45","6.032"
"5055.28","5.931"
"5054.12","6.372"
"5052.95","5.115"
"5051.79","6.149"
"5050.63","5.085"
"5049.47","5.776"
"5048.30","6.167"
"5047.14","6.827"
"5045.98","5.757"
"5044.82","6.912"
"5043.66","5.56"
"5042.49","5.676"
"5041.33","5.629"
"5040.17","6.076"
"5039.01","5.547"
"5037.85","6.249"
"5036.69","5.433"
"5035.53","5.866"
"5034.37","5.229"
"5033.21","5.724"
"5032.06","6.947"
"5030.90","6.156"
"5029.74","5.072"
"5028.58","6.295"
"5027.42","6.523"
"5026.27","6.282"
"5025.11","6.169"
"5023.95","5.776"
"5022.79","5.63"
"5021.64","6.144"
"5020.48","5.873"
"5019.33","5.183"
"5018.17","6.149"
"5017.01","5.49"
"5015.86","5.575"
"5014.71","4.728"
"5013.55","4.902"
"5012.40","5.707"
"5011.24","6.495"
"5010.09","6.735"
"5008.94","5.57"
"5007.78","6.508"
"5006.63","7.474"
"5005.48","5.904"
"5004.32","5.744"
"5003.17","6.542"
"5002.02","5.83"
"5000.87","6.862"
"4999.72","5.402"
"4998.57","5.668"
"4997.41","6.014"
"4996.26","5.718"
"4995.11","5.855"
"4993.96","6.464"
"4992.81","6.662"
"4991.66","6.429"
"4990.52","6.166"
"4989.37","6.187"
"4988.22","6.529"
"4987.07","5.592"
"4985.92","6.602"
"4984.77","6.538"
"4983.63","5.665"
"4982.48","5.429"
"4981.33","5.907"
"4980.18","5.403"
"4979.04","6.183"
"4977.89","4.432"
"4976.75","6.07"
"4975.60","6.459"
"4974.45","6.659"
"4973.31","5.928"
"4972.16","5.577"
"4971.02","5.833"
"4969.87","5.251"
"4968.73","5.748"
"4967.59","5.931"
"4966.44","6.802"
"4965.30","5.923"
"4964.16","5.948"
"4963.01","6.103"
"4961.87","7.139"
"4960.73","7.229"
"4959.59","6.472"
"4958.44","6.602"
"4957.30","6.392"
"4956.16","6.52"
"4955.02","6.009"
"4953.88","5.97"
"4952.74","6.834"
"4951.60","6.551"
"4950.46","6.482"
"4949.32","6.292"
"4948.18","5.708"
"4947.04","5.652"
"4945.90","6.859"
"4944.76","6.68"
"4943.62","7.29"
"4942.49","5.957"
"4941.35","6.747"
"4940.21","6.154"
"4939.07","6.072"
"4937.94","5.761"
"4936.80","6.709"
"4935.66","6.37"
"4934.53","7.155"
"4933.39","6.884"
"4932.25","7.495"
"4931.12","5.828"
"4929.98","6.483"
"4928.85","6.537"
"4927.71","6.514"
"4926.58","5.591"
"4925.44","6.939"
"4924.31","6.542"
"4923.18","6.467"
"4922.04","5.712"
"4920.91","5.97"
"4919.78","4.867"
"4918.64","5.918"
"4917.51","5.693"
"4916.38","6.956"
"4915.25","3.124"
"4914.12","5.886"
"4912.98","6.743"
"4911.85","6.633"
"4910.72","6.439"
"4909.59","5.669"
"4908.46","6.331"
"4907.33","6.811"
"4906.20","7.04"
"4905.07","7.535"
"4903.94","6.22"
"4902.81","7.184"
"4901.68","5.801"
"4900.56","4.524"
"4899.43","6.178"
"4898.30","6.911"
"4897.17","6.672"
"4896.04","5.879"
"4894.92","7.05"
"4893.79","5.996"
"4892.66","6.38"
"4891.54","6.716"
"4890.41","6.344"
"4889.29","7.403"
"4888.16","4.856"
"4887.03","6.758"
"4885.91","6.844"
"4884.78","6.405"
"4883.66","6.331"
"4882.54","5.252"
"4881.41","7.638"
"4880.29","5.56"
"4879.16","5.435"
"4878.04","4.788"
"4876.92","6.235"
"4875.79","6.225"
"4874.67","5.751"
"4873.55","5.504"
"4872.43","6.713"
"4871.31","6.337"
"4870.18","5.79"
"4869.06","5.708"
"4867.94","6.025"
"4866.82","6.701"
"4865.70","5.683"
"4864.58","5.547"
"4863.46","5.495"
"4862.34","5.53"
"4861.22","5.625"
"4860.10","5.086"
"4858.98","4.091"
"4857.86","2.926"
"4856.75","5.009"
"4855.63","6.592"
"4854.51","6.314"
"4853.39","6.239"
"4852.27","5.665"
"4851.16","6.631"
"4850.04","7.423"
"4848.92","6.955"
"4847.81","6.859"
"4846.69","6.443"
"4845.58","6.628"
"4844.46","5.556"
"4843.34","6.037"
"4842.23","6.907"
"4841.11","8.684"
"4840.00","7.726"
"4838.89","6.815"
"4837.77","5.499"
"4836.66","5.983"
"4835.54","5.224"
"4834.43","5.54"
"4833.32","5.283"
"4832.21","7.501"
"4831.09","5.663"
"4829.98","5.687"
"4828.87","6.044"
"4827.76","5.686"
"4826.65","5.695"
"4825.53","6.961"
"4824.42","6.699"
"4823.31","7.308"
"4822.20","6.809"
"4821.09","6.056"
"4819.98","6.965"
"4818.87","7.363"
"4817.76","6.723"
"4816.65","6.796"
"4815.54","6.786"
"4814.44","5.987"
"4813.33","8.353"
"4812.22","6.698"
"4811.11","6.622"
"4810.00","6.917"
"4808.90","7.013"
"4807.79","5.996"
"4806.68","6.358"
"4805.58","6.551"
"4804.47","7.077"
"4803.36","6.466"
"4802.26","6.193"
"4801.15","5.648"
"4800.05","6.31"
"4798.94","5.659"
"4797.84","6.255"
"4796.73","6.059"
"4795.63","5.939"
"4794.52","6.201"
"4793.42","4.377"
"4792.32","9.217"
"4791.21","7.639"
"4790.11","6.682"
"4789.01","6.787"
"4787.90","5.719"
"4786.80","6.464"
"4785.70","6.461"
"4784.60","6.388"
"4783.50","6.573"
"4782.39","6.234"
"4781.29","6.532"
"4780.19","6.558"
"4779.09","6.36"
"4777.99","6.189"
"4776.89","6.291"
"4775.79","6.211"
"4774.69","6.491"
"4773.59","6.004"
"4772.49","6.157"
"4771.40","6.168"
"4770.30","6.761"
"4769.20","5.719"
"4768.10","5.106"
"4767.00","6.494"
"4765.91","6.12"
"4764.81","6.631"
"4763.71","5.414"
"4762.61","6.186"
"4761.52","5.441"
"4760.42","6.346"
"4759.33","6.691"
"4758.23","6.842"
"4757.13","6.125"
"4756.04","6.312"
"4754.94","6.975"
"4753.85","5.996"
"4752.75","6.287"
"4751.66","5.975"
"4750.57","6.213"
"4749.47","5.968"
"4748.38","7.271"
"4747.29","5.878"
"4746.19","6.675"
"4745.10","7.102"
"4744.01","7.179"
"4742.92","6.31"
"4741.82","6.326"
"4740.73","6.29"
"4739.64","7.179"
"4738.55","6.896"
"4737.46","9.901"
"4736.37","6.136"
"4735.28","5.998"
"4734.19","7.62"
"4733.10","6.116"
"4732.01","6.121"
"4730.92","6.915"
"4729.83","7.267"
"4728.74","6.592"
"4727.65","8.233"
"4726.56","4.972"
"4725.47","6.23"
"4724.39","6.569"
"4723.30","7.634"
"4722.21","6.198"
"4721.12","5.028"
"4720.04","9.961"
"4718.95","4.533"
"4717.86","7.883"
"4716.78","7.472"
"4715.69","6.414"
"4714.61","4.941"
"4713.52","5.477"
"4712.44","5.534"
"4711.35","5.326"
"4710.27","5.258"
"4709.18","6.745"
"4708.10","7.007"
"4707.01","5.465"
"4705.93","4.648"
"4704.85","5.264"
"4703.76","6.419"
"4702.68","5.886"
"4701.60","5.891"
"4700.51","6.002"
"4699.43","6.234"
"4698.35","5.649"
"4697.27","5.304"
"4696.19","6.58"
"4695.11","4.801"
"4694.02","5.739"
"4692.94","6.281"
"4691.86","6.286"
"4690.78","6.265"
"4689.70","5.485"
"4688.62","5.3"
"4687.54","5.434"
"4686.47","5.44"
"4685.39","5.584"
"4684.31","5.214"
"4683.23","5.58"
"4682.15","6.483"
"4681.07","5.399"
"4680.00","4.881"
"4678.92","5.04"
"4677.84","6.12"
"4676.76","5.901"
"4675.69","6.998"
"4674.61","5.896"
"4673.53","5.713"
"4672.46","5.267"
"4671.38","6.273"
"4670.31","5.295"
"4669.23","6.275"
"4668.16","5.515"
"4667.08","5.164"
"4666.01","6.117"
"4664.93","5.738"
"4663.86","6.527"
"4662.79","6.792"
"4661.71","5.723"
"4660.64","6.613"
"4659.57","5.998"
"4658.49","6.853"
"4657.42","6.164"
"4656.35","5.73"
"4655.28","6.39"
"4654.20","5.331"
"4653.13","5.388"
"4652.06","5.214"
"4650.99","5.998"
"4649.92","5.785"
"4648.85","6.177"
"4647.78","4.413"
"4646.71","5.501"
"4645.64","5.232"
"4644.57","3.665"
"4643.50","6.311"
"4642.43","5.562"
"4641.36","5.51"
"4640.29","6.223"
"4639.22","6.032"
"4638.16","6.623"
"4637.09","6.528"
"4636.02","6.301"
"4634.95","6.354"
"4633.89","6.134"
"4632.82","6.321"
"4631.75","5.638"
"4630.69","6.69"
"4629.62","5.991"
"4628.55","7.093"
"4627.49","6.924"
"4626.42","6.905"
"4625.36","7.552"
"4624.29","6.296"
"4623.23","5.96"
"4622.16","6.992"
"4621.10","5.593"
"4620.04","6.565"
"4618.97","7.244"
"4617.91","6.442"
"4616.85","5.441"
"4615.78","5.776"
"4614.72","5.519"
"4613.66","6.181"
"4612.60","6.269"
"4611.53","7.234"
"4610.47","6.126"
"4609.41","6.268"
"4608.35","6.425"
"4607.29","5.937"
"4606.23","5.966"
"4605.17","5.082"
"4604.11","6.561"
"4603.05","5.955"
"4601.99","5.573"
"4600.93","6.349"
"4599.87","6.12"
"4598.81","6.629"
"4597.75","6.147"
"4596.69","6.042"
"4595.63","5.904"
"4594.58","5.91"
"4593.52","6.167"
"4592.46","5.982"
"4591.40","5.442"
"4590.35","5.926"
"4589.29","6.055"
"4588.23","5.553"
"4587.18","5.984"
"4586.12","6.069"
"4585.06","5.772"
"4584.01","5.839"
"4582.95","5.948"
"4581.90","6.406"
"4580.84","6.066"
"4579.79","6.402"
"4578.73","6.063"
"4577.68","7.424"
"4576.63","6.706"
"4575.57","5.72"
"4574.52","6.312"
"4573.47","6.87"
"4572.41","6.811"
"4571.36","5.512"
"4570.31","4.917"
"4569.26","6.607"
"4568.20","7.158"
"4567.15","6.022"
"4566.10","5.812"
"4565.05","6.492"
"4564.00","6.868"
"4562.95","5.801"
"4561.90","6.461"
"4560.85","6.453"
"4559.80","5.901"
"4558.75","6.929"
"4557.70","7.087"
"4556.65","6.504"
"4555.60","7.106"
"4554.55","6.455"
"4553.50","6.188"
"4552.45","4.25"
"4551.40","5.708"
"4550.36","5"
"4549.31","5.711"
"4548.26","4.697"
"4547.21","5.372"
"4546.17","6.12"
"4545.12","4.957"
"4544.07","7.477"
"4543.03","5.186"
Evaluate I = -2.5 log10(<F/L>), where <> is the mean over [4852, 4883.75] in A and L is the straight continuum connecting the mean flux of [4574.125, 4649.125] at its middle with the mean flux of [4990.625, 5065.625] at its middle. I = 0.06 mag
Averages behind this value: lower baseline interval 6.11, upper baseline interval 5.97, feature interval 5.71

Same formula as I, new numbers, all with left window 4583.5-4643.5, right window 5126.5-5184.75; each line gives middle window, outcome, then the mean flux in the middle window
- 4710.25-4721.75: -0.03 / 6.21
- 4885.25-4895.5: -0.11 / 6.48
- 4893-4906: -0.09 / 6.38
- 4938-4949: -0.09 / 6.32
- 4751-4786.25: -0.04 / 6.25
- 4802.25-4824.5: -0.14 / 6.77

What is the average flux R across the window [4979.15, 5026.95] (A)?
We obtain 5.99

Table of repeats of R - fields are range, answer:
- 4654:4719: 5.87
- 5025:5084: 5.85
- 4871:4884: 5.97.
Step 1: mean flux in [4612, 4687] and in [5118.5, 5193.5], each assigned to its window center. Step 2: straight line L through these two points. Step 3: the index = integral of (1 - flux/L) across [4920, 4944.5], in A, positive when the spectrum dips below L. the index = -2.89 A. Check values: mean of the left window 5.98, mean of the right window 5.56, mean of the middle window 6.42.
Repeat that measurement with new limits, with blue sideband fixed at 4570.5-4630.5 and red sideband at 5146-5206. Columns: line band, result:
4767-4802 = -1.86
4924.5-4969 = -4.97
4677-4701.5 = 1.63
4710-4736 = -1.64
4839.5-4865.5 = -0.79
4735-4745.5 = -1.60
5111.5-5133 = -1.02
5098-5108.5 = -0.22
